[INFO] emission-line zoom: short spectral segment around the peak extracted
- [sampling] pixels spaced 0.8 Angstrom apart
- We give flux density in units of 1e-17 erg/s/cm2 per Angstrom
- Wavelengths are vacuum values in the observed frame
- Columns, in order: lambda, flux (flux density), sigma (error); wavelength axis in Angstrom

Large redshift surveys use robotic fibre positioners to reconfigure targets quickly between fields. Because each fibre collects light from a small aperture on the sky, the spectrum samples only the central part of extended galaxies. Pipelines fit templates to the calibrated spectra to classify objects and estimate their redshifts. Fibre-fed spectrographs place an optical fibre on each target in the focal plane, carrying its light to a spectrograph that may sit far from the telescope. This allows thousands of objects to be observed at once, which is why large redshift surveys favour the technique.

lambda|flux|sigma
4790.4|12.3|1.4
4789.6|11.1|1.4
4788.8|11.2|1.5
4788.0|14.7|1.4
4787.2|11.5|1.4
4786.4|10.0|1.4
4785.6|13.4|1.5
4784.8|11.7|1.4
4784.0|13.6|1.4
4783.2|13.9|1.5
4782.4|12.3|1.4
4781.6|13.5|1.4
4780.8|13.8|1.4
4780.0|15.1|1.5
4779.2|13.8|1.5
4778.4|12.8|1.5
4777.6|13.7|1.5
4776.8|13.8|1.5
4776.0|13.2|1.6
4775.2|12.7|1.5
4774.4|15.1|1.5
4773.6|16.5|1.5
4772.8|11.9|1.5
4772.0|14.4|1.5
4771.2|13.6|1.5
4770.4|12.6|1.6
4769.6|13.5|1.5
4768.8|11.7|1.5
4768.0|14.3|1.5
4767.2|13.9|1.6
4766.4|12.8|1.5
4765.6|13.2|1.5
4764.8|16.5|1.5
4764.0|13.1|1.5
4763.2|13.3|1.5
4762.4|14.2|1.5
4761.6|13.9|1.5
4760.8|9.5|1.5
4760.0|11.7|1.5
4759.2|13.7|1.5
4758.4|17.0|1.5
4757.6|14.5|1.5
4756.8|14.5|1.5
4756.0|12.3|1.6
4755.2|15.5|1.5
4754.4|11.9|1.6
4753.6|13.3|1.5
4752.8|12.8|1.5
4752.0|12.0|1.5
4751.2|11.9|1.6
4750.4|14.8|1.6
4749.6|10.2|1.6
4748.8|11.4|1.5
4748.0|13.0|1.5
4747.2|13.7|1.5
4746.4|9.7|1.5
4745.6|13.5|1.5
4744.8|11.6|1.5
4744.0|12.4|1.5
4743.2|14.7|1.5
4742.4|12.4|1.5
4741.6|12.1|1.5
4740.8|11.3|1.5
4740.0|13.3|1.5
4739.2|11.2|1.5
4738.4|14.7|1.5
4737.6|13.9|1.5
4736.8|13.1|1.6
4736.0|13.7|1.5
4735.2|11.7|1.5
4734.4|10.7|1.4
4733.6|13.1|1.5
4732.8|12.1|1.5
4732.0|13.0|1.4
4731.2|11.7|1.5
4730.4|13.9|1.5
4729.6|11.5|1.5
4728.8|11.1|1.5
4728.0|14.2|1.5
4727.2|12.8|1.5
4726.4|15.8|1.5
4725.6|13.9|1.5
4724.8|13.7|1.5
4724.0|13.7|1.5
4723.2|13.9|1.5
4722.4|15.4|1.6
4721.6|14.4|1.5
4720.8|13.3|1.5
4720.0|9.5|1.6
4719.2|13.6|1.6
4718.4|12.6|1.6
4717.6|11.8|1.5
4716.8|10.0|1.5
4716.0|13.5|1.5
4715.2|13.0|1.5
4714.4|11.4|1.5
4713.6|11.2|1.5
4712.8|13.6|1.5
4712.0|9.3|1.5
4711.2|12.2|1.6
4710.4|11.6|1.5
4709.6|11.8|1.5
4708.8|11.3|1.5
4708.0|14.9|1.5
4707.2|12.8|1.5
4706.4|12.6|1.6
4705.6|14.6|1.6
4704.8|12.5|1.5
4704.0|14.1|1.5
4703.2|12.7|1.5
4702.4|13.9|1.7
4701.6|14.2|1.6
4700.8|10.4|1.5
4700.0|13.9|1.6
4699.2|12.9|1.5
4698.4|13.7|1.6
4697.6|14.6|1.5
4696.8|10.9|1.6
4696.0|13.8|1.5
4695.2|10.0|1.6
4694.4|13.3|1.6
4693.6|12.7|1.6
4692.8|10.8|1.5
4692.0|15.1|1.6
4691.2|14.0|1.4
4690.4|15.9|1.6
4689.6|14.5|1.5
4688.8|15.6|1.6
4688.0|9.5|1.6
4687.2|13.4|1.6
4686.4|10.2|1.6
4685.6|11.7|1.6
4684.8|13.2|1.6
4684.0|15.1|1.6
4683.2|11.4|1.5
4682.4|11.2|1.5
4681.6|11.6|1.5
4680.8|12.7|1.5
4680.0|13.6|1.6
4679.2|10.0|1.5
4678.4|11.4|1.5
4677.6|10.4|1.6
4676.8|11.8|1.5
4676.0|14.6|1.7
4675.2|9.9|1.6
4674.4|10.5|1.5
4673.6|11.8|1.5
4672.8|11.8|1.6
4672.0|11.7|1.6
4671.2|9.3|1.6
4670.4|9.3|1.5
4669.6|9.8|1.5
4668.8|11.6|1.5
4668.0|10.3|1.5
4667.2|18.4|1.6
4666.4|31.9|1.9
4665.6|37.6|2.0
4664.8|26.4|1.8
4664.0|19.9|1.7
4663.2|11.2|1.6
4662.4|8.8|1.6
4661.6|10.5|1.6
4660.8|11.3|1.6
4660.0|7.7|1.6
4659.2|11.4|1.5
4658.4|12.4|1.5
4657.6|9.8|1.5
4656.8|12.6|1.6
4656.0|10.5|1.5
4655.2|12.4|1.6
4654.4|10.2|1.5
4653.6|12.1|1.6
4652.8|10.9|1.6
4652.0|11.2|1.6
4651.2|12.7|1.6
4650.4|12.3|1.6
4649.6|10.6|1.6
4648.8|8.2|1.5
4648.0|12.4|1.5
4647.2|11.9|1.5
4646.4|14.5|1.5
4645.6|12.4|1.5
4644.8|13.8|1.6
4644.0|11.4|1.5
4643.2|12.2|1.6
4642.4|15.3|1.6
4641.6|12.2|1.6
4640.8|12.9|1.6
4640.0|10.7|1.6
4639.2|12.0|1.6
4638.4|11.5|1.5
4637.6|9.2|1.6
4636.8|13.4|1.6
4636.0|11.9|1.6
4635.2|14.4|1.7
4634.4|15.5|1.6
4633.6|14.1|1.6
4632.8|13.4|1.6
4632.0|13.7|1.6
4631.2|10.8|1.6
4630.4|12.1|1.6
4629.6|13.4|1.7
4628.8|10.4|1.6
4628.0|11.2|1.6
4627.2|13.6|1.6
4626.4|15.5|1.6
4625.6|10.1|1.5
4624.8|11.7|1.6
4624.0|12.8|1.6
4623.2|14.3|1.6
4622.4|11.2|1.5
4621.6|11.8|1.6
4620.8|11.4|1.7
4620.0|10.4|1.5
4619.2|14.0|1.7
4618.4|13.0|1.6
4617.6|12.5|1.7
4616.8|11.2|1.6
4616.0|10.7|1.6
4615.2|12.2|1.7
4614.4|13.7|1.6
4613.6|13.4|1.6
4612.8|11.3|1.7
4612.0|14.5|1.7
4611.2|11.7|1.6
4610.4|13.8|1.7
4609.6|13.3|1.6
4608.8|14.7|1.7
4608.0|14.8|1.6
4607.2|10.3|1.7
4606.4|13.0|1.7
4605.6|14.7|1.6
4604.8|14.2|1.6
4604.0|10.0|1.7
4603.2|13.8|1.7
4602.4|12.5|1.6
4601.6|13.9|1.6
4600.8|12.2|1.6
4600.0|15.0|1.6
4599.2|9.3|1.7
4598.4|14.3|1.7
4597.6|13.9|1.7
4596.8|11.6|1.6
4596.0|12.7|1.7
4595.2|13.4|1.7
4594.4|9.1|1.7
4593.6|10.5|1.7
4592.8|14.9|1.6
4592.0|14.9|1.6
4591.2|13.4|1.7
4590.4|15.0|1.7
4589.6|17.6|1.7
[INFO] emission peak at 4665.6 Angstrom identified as Hgamma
